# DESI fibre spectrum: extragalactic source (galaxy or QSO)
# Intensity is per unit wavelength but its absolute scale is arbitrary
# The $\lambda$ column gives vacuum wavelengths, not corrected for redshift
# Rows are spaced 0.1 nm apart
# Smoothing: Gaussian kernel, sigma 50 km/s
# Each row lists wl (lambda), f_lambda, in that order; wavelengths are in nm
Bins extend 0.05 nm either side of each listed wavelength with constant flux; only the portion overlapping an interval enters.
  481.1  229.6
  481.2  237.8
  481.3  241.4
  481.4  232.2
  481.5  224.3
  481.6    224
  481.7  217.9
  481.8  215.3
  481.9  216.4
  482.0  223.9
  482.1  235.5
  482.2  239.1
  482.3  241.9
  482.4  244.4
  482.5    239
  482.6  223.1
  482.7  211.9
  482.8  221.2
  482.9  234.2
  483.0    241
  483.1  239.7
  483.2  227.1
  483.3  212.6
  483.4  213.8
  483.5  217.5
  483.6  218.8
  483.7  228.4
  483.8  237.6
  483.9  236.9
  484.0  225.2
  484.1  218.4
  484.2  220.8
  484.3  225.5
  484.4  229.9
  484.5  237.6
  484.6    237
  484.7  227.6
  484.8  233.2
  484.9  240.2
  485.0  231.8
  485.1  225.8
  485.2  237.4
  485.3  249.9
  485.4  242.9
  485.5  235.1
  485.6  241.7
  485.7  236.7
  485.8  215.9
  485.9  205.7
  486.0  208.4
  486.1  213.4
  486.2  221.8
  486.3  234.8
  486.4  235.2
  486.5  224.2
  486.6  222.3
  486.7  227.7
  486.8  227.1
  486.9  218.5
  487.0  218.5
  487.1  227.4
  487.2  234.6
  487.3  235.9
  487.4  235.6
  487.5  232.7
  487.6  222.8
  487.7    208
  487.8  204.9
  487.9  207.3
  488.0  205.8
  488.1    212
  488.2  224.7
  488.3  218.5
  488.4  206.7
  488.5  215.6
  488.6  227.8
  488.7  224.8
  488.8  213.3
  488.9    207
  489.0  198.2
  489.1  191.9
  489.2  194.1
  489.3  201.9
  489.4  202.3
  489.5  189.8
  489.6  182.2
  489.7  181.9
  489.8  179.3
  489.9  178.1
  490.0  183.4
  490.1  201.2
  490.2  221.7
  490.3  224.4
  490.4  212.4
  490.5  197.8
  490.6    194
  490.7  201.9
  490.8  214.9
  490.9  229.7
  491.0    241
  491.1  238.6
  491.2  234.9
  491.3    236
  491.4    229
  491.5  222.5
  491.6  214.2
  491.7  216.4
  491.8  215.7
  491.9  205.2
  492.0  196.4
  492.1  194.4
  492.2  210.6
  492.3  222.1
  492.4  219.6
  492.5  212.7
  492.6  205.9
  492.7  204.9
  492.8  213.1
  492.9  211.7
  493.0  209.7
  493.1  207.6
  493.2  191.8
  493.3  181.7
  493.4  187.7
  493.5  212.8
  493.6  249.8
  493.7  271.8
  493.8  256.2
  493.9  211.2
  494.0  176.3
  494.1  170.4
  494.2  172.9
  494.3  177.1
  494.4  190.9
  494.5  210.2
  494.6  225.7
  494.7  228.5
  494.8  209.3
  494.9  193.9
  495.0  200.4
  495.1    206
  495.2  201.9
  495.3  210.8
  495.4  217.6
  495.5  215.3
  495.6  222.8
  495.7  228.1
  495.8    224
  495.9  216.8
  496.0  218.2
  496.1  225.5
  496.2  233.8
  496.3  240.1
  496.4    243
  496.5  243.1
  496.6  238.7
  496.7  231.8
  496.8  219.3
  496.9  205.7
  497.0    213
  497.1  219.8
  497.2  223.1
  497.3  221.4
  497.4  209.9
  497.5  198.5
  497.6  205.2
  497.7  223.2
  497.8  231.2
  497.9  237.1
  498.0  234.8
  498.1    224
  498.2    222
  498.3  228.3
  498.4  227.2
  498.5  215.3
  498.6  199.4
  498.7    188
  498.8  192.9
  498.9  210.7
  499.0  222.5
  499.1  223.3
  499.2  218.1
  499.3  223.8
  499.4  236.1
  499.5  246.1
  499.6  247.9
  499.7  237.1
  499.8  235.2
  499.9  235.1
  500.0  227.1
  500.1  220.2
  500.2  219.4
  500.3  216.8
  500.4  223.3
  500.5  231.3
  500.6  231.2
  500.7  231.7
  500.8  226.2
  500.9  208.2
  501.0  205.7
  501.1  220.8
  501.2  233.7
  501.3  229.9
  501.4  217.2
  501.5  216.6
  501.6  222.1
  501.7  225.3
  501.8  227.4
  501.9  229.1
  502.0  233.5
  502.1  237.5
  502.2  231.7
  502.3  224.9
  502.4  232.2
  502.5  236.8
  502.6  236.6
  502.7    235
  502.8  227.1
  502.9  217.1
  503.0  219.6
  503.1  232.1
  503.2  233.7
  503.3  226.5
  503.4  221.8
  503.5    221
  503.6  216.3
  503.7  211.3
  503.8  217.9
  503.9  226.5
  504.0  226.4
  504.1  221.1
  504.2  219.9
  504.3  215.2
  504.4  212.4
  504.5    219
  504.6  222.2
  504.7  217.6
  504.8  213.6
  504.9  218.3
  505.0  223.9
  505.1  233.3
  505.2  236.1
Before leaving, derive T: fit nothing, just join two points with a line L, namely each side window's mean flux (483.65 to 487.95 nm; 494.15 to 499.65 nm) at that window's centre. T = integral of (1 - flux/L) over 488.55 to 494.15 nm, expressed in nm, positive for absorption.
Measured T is 0.34 nm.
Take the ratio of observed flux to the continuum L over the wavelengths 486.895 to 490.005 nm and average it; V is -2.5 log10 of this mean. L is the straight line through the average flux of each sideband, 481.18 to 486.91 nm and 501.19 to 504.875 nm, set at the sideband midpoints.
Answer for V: 0.09 mag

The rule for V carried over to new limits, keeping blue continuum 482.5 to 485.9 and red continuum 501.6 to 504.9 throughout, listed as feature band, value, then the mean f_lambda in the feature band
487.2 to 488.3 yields 0.043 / 220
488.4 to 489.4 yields 0.101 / 208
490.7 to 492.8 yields 0.047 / 218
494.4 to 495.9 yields 0.066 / 213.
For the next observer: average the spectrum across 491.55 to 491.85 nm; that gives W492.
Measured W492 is 215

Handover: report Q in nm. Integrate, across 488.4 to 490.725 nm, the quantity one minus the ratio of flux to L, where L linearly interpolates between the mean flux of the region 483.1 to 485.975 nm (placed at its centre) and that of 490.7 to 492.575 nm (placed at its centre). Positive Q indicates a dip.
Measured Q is 0.22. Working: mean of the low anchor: 229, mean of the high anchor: 219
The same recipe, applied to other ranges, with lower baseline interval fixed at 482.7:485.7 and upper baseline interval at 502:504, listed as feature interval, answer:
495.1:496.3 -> 0.04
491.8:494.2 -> 0.21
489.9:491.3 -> 0.09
